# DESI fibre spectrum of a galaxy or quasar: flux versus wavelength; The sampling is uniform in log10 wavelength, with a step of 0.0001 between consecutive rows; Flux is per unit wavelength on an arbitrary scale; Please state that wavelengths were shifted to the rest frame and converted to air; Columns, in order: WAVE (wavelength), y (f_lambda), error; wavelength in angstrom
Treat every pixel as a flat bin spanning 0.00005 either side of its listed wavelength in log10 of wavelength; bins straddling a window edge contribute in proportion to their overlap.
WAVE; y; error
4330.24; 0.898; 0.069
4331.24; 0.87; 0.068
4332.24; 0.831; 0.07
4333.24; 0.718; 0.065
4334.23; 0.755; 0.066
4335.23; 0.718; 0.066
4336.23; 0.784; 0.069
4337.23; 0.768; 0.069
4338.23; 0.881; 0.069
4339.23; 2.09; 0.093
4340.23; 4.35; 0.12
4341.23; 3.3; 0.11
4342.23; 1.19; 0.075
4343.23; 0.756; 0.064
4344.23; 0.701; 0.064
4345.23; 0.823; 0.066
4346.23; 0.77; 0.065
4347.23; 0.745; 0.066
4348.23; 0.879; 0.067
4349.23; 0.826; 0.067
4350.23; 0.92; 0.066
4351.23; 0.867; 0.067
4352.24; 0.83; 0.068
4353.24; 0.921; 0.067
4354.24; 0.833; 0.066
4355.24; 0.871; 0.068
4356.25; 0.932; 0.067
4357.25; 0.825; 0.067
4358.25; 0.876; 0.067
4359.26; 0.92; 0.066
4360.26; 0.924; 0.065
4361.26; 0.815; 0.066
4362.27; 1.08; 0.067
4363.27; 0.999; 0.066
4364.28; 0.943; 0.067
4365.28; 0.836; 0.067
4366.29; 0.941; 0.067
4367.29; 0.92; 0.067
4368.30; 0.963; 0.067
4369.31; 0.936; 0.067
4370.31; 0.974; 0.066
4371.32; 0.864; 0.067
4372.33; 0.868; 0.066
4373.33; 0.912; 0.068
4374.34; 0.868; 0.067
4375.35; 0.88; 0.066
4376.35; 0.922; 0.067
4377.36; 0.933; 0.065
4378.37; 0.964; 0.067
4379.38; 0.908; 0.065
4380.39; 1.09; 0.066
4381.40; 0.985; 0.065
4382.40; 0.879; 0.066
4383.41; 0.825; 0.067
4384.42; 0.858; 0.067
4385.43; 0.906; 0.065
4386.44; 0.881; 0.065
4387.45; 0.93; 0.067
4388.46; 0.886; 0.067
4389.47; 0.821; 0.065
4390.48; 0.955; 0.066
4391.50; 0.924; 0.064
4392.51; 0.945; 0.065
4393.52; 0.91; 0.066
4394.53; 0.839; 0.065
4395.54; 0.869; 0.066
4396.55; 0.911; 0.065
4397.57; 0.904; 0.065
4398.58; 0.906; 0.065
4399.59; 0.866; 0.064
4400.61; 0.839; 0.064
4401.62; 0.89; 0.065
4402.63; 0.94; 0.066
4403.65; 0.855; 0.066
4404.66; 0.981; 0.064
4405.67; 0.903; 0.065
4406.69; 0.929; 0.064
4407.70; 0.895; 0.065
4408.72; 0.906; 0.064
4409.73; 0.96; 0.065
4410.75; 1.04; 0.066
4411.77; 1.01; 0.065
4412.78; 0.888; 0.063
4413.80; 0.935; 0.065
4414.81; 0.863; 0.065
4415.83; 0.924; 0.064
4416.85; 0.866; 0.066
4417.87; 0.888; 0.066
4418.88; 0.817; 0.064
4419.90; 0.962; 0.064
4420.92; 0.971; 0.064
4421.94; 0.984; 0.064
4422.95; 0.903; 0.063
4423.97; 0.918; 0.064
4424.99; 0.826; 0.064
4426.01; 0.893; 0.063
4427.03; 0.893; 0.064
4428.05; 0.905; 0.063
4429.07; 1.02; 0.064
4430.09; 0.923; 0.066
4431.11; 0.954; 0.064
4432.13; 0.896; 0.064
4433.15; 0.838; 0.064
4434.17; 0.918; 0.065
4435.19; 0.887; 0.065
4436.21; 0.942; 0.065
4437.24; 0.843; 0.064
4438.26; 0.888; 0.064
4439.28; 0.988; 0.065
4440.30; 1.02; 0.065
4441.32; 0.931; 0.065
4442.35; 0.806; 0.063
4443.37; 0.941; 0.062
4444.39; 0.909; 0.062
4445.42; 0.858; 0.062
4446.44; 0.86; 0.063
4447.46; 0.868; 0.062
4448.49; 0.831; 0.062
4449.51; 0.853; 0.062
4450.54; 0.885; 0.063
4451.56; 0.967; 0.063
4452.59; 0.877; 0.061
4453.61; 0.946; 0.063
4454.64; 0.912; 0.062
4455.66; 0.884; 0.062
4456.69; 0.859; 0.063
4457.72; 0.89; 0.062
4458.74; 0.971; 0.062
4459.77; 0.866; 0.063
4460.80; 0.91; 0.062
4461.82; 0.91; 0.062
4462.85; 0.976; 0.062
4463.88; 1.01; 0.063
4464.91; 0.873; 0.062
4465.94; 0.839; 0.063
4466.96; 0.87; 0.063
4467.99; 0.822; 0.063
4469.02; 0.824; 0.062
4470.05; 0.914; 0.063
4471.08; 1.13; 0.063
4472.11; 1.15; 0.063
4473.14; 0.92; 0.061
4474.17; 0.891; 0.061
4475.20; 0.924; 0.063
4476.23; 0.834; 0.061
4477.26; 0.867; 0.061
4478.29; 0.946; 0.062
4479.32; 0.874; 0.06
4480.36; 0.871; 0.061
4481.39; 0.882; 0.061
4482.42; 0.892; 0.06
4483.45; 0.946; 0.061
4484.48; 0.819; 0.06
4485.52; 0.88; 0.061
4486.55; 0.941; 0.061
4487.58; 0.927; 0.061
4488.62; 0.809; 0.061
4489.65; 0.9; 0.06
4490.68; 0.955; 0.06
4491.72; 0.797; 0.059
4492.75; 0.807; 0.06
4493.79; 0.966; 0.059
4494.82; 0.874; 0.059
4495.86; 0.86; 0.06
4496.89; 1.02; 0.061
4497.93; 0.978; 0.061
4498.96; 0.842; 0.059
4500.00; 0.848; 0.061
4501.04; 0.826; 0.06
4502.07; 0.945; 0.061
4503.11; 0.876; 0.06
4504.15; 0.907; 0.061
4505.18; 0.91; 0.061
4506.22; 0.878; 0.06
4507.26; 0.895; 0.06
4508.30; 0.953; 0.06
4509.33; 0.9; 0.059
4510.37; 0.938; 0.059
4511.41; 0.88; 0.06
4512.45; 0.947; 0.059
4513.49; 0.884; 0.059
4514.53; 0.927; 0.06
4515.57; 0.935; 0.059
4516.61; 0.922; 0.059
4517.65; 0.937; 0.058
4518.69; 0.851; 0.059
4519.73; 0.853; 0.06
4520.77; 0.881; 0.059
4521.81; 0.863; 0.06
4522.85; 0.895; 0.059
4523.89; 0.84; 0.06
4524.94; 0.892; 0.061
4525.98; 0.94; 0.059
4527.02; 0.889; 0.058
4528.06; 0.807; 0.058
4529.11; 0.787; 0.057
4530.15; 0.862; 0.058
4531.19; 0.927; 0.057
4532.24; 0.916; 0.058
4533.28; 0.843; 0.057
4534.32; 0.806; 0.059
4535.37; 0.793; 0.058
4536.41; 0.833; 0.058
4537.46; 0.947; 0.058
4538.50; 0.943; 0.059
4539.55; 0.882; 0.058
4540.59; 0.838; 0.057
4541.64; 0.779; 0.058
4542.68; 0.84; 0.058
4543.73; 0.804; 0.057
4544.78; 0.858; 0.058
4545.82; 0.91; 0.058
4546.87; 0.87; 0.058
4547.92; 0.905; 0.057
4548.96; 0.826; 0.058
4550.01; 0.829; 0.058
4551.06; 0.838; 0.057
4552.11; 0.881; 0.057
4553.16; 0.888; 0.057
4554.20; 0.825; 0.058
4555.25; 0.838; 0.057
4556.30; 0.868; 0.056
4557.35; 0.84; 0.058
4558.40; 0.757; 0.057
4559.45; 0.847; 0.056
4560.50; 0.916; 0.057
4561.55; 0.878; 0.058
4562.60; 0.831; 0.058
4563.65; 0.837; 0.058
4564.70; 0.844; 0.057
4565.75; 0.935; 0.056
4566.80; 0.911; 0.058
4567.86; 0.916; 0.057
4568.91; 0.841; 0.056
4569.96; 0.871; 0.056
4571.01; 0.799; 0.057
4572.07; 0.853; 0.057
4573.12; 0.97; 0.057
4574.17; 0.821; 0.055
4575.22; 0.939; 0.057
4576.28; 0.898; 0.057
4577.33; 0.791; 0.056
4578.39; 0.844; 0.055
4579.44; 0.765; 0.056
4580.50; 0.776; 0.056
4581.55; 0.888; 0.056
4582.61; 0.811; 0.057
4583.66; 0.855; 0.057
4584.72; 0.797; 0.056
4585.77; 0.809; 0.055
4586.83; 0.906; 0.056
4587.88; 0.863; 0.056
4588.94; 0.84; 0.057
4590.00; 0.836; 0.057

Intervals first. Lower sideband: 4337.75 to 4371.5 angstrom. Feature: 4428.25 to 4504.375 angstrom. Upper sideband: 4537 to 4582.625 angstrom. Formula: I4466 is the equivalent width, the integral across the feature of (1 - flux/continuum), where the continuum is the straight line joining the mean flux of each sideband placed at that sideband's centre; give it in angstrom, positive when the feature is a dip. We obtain 5.0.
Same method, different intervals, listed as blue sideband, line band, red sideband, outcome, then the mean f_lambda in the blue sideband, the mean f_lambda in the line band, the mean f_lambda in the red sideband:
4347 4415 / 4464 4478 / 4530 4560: -0.6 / 0.907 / 0.916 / 0.855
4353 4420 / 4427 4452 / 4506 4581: -0.2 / 0.91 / 0.905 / 0.868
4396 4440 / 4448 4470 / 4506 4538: 0.2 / 0.914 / 0.895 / 0.885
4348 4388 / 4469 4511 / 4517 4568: -1.4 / 0.908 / 0.906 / 0.863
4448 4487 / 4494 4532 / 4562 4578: -0.2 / 0.907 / 0.894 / 0.87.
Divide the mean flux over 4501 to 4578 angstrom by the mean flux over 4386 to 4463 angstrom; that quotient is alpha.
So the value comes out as 1.0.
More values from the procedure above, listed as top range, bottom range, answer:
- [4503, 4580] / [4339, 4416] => 0.88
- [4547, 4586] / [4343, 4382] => 0.95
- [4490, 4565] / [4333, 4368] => 0.82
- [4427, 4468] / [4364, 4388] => 0.99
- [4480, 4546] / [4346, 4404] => 0.98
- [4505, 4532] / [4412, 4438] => 0.98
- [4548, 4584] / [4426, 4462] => 0.95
